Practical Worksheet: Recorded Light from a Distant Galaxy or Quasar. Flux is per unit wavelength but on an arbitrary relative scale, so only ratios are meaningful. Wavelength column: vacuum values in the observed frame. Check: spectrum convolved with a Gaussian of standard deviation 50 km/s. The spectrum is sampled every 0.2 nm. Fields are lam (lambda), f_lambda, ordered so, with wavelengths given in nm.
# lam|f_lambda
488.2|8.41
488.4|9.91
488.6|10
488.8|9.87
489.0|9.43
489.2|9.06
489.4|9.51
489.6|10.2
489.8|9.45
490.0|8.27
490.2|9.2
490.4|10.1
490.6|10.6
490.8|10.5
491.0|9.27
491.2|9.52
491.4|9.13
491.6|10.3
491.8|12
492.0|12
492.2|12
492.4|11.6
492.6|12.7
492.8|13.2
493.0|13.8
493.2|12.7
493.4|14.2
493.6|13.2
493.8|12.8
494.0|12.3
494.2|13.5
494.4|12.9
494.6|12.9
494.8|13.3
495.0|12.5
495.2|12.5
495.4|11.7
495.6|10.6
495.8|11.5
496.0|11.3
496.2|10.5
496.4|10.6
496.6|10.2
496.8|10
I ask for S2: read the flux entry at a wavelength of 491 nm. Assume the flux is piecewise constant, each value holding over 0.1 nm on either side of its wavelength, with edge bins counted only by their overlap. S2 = 9.27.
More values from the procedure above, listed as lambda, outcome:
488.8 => 9.87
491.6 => 10.3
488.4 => 9.91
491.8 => 12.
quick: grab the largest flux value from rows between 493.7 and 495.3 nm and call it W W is 13.5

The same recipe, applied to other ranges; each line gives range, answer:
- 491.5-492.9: 13.2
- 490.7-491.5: 10.5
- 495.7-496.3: 11.5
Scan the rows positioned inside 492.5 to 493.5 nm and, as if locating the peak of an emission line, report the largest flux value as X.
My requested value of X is 14.2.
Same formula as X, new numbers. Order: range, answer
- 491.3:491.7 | 10.3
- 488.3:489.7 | 10.2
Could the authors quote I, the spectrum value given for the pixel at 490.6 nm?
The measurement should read 10.6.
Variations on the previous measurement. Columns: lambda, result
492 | 12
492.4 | 11.6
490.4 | 10.1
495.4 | 11.7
